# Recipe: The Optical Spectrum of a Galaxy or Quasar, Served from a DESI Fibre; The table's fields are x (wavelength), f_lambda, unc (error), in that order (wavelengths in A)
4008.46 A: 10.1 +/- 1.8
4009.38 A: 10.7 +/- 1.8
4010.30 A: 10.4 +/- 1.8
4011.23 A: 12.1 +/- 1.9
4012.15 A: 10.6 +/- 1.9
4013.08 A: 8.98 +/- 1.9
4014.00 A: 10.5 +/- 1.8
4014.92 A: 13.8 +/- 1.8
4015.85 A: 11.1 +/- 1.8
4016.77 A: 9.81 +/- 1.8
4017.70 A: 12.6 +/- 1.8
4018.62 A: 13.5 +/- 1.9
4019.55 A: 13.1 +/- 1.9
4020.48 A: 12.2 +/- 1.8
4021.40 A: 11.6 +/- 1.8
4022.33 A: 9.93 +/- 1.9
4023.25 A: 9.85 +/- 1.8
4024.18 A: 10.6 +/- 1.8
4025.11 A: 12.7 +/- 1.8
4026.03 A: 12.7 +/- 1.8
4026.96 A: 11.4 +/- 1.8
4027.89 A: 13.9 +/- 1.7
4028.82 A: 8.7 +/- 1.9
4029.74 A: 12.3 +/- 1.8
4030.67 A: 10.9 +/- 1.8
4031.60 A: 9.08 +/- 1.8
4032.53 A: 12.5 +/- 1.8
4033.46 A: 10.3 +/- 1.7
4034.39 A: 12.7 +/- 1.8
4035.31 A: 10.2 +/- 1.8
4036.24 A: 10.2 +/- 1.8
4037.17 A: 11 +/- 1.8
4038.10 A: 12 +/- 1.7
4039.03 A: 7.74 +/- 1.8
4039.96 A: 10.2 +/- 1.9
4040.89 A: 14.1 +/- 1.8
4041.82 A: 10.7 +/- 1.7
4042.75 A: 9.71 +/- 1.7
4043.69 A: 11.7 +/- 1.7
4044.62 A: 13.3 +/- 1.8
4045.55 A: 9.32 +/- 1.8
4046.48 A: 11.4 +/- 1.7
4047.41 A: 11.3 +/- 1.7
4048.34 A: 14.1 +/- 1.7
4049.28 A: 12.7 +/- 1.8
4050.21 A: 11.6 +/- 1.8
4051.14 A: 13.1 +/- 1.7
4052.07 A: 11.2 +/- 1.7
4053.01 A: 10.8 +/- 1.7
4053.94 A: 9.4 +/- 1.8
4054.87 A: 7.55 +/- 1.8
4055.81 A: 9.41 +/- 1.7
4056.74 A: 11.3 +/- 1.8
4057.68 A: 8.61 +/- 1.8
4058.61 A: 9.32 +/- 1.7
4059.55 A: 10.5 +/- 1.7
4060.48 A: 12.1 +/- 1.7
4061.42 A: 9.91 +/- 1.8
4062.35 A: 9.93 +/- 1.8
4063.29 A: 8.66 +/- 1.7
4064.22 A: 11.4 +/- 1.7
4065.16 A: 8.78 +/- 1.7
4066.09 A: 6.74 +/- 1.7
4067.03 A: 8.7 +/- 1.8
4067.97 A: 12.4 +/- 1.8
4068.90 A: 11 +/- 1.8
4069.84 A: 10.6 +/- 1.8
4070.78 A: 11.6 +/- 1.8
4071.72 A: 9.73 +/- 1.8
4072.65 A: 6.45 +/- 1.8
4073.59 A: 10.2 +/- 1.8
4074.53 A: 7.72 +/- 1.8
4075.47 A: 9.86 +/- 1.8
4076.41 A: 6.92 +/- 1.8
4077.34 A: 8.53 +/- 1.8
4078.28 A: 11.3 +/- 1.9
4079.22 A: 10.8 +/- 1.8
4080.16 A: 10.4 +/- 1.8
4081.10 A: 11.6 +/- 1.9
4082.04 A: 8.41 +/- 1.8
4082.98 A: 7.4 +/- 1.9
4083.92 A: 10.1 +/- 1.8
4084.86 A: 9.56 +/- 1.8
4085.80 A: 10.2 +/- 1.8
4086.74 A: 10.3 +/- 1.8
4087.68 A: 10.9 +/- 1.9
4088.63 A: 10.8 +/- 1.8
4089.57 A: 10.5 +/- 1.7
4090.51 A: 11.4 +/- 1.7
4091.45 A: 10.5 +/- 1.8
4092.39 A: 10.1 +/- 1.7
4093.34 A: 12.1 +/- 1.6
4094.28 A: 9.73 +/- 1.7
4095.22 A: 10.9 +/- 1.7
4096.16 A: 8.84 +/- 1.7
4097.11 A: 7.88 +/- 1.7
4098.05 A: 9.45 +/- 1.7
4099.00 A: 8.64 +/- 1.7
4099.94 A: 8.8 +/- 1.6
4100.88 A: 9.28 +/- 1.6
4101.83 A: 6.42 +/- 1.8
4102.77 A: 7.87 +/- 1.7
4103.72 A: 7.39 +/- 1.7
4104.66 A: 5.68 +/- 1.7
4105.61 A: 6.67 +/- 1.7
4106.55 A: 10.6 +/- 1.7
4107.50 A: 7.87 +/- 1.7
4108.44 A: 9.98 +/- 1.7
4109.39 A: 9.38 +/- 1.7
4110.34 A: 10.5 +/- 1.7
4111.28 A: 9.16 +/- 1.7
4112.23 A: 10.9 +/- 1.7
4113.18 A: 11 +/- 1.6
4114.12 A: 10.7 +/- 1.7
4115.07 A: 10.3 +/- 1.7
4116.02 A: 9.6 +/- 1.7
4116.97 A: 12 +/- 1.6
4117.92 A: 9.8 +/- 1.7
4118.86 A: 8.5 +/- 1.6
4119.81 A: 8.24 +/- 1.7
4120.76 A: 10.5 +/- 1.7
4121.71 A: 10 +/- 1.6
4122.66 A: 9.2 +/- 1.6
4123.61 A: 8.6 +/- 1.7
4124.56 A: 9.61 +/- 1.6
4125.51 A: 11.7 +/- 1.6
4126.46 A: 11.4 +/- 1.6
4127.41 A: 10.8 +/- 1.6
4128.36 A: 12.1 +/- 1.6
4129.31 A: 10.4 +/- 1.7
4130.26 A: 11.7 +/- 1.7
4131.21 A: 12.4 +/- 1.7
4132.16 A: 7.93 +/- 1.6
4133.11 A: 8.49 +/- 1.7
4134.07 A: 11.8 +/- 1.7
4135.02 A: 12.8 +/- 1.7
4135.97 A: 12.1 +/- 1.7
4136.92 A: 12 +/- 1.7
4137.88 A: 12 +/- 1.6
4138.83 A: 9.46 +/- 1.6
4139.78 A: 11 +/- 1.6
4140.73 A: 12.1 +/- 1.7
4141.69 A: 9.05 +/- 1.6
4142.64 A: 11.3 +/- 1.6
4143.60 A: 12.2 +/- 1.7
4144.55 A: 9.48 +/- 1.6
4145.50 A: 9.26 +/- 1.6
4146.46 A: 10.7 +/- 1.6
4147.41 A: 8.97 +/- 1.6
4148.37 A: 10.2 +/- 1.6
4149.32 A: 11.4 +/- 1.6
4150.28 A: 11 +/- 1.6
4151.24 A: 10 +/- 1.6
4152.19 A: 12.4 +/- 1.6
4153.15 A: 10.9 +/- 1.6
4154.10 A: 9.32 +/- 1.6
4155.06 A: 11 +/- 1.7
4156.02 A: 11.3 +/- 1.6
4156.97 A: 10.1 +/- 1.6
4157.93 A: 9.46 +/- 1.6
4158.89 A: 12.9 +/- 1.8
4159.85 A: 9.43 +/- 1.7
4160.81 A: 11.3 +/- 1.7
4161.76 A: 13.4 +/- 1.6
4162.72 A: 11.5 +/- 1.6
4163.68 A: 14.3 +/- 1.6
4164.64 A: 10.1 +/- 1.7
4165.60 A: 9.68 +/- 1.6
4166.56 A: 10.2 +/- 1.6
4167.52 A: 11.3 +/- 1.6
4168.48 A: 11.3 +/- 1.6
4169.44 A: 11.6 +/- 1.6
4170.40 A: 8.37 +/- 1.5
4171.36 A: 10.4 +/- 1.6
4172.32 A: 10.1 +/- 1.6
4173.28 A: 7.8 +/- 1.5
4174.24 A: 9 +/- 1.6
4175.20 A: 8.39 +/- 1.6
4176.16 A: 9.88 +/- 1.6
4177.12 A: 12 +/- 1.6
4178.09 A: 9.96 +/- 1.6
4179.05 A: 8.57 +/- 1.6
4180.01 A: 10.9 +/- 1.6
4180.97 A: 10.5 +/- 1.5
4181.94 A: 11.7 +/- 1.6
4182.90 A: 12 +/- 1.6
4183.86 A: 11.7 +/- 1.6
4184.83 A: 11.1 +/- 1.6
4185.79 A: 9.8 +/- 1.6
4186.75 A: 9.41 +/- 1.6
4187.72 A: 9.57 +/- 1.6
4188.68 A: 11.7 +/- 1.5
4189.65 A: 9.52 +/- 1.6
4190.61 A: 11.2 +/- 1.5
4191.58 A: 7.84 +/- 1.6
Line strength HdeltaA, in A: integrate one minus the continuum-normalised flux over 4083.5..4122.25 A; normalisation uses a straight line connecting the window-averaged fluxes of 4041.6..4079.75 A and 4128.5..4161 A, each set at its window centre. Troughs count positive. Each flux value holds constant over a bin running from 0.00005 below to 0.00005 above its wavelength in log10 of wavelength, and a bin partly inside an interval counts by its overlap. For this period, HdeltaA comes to 3.4 A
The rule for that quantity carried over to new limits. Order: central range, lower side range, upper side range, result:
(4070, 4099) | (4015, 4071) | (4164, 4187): 2.53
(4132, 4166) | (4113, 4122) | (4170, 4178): -3.91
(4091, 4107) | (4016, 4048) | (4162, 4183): 2.96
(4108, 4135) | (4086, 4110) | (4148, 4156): -0.89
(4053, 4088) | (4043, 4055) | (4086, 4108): 2.47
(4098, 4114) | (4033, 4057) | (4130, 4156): 3.02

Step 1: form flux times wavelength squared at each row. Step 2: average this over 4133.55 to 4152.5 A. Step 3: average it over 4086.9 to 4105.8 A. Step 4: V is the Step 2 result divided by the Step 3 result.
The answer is 1.2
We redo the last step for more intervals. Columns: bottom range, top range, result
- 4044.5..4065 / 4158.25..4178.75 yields 1.05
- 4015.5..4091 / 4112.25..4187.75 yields 1.05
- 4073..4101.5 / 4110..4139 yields 1.10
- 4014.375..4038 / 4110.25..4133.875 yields 0.94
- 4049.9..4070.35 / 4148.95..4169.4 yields 1.15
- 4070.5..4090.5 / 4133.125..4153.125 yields 1.16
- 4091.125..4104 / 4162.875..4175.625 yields 1.16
